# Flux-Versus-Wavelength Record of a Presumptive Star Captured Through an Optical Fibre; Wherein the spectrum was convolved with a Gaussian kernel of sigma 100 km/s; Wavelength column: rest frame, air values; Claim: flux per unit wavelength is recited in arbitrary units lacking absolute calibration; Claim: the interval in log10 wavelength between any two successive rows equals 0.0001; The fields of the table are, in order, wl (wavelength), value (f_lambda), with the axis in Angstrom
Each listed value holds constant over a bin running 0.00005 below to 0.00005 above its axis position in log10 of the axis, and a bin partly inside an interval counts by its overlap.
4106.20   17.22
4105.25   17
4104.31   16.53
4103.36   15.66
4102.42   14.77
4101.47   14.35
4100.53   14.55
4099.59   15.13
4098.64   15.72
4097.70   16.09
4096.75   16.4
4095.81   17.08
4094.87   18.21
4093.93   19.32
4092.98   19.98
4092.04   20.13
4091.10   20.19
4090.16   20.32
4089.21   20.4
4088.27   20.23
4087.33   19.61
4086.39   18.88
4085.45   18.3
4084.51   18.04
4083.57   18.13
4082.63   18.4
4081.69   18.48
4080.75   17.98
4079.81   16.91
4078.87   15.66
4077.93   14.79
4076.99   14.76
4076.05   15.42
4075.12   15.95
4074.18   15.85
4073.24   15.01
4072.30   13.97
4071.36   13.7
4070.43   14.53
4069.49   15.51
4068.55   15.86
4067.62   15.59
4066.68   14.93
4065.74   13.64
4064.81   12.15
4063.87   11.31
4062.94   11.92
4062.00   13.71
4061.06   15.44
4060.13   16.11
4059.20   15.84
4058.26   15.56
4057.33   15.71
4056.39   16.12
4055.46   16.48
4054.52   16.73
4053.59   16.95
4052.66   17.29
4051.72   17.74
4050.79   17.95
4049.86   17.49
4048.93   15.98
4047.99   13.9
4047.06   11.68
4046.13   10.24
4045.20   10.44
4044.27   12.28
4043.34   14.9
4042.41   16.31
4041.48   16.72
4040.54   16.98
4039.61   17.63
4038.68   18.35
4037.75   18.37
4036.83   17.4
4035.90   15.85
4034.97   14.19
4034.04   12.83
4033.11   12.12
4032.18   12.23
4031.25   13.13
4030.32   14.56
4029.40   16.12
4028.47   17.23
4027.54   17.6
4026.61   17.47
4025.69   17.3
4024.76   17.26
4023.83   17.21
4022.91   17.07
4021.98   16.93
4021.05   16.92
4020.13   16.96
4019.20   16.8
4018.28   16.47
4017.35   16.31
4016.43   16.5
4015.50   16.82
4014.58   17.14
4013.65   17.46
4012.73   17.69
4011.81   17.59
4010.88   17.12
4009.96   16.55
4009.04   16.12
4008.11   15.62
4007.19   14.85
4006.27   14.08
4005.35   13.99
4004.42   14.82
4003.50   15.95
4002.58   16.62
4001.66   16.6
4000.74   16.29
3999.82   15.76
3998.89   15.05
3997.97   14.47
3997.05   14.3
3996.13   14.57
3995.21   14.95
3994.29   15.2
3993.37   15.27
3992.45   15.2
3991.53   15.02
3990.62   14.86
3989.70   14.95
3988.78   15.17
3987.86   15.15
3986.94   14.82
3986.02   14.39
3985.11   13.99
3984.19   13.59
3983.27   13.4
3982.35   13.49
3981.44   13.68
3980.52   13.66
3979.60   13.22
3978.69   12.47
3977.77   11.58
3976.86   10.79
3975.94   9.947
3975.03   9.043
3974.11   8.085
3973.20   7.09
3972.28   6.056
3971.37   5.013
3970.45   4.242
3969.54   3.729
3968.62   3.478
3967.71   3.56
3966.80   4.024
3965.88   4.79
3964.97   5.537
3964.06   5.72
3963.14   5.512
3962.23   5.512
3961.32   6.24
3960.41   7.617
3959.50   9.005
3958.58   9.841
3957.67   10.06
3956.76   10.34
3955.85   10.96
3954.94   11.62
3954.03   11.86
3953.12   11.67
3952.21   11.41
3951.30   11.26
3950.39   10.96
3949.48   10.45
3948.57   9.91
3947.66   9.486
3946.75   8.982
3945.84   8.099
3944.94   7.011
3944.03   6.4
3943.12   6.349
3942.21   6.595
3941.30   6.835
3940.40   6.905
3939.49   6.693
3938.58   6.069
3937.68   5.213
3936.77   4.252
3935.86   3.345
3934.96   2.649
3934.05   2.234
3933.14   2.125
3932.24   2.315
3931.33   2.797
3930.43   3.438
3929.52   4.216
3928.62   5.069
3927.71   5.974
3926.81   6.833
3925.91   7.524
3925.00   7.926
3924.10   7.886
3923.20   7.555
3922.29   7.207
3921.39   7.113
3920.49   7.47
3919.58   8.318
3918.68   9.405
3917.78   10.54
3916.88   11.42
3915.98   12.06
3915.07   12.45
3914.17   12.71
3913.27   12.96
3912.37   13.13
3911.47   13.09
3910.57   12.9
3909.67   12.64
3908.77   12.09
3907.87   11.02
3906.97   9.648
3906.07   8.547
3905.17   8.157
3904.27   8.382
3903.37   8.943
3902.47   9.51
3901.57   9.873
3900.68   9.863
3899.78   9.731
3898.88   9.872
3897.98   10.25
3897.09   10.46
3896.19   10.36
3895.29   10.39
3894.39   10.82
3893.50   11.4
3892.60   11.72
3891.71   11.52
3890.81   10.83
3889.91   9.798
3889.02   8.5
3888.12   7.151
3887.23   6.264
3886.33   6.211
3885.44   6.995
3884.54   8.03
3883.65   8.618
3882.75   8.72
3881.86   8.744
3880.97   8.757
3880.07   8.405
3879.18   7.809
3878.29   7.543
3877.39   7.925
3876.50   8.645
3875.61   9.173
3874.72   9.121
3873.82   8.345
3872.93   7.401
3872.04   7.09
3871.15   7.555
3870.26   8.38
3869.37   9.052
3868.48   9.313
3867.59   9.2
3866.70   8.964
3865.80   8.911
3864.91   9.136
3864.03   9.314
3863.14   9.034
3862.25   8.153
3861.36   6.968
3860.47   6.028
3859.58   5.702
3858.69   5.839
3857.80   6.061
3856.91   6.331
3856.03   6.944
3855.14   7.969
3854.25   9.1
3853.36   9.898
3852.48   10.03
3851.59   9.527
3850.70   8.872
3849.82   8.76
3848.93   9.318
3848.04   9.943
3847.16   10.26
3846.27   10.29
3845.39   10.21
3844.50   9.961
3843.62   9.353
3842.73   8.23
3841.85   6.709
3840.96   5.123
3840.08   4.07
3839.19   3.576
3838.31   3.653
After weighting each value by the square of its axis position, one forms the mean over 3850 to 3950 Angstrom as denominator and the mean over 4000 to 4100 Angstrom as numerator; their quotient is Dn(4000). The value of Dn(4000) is 2.10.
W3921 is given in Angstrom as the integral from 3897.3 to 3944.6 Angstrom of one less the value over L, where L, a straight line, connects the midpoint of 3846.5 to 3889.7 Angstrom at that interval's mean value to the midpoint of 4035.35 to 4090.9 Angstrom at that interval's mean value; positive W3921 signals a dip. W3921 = 10.0 Angstrom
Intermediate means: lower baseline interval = 8.23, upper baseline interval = 16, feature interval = 8.01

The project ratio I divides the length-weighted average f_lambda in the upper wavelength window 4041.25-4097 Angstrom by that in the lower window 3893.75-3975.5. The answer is 2.0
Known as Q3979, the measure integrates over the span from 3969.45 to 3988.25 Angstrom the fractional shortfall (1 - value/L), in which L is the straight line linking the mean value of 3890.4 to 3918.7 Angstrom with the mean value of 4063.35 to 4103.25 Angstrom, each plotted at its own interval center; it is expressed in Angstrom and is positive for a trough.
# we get 3.3 Angstrom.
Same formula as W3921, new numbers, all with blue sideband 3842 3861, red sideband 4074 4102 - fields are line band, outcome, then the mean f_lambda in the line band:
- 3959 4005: 7.9 Angstrom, 11.3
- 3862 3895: 2.7 Angstrom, 8.73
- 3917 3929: 3.7 Angstrom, 7.72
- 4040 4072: 2.7 Angstrom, 14.9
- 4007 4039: -2.7 Angstrom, 16.3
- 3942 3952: 2.8 Angstrom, 8.8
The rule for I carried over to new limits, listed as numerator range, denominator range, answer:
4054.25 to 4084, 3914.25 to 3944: 2.35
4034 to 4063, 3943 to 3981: 1.85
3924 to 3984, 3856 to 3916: 0.83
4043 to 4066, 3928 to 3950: 2.56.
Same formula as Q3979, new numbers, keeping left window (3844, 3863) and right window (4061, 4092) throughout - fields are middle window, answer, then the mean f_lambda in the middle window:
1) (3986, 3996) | -1.3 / 15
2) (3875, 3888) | 1.9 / 7.99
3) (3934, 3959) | 7.5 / 8.22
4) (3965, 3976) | 6.1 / 5.6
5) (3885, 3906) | 1.0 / 9.42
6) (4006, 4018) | -2.1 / 16.5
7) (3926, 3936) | 6.5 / 3.88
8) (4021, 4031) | -1.6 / 16.8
